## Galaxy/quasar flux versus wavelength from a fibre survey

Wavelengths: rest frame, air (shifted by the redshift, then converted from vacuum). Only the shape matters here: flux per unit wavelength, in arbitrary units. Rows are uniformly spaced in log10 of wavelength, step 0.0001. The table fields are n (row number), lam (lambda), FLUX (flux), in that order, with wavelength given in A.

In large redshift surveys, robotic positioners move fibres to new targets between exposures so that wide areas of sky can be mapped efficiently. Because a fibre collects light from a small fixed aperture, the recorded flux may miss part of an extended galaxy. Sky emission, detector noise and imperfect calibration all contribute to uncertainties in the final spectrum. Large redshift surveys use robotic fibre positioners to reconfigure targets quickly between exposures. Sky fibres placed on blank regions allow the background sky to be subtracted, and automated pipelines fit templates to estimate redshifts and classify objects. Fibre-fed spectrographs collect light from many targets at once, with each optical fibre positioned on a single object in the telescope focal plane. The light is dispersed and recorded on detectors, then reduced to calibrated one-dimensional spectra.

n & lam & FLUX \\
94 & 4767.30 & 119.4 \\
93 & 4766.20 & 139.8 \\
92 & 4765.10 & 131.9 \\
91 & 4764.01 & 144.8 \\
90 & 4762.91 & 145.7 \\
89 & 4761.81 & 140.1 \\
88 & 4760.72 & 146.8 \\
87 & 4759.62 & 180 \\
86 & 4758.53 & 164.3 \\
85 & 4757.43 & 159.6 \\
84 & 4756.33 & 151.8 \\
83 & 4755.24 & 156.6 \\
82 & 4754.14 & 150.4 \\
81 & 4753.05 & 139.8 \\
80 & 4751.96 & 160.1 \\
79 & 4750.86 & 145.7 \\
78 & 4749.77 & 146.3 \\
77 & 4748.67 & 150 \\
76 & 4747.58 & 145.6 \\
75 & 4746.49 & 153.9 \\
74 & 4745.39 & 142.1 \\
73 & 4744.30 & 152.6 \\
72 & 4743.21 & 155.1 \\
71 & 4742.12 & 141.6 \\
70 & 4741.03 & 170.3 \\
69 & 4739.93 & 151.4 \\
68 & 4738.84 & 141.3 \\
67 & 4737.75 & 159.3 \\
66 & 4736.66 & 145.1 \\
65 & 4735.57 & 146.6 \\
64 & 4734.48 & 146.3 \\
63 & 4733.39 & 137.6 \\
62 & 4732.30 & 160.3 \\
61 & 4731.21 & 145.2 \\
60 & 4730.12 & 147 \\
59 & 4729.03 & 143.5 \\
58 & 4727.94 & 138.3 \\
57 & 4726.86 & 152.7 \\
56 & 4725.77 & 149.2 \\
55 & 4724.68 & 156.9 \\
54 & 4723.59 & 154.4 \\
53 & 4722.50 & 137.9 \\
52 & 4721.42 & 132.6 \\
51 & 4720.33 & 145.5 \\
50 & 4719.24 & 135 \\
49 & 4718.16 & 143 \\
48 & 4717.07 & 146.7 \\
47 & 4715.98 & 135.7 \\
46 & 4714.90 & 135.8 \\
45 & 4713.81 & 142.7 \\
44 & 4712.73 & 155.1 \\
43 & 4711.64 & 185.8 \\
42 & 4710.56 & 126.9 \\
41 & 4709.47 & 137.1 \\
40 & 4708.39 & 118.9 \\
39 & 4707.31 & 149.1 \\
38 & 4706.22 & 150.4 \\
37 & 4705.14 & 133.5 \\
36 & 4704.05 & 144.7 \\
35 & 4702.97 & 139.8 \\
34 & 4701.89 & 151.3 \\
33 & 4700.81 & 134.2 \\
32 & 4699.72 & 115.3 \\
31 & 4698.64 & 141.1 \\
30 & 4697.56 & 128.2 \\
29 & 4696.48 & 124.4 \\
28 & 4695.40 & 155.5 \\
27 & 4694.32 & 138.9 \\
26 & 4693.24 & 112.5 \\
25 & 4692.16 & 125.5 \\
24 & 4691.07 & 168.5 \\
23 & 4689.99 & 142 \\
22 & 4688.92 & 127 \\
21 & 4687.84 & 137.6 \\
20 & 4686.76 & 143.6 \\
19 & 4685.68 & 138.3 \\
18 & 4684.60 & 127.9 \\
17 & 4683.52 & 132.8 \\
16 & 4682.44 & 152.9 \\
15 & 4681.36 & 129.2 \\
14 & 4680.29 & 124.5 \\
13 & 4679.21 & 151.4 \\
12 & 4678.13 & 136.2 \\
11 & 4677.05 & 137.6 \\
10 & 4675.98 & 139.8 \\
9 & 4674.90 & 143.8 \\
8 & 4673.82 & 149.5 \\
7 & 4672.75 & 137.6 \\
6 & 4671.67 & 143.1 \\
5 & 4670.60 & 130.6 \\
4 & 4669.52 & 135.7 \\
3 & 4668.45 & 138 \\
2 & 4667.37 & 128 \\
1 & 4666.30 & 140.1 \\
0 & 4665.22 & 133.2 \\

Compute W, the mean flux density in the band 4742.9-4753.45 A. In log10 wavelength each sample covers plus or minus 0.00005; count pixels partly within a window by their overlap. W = 149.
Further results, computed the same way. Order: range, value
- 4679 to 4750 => 143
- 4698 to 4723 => 141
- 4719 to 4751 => 148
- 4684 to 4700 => 135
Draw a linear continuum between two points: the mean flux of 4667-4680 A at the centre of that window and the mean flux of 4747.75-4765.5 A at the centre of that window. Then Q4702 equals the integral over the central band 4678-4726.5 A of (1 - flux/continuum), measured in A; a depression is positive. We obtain 1.1 A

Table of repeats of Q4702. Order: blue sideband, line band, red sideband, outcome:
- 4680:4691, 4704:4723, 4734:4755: 0.2 A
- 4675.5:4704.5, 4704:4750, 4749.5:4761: 0.3 A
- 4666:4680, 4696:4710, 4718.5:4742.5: 0.7 A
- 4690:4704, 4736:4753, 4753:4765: -0.2 A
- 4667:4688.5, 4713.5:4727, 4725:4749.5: 0.2 A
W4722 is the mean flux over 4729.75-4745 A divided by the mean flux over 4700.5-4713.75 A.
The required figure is 1.0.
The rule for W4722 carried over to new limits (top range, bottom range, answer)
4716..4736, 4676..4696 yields 1.05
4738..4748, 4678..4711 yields 1.10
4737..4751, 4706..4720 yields 1.05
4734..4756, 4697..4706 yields 1.10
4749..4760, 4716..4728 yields 1.07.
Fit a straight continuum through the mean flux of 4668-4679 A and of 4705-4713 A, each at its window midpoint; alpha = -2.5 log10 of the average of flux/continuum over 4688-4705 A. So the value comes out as 0.05 mag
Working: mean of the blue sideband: 140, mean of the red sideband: 145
